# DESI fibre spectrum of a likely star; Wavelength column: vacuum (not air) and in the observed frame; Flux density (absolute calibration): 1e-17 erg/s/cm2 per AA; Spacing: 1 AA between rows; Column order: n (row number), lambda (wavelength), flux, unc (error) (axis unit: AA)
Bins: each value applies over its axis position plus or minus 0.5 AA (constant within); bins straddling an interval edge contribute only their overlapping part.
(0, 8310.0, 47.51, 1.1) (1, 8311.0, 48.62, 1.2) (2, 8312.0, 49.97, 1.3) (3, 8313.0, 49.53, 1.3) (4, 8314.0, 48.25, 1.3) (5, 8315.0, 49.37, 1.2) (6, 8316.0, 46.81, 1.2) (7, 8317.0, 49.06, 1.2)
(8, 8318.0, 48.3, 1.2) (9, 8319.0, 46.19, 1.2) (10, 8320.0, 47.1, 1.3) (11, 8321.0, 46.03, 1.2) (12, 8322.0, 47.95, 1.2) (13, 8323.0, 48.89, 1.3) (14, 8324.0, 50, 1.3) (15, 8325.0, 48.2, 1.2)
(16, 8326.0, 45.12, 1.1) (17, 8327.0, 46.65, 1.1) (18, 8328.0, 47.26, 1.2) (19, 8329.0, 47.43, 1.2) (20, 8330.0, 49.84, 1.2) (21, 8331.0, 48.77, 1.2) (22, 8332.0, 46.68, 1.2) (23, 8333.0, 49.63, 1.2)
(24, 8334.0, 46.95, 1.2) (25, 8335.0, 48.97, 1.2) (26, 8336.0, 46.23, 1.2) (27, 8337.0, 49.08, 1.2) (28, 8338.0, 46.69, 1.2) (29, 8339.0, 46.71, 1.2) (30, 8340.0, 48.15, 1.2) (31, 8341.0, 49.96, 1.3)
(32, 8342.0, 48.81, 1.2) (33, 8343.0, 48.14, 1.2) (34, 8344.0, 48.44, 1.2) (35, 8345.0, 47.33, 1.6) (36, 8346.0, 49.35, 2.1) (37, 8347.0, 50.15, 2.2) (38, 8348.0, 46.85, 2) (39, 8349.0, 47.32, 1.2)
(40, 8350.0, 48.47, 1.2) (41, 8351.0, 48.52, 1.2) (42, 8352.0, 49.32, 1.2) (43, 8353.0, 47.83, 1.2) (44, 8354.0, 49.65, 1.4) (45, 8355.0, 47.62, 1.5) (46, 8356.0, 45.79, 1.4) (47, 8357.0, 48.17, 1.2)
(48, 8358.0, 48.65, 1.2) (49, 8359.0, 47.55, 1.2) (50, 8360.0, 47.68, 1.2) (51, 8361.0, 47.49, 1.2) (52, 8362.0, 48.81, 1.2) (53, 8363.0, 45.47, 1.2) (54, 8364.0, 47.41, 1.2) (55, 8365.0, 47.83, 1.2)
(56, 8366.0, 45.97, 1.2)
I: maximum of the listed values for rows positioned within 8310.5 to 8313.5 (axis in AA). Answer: 49.97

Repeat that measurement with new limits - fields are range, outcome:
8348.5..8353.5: 49.32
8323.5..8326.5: 50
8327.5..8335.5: 49.84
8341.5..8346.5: 49.35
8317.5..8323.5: 48.89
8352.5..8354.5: 49.65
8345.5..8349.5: 50.15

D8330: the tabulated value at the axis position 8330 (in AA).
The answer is 49.84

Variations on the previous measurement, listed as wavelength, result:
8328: 47.26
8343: 48.14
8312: 49.97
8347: 50.15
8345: 47.33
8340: 48.15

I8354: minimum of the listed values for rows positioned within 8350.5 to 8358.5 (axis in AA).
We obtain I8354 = 45.79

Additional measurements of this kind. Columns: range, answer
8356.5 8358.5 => 48.17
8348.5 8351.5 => 47.32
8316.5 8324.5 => 46.03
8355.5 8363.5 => 45.47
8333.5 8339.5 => 46.23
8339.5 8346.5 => 47.33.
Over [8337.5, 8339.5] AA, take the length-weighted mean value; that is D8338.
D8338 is 46.7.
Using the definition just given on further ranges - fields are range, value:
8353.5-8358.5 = 48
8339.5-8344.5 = 48.7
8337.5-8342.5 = 48.1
